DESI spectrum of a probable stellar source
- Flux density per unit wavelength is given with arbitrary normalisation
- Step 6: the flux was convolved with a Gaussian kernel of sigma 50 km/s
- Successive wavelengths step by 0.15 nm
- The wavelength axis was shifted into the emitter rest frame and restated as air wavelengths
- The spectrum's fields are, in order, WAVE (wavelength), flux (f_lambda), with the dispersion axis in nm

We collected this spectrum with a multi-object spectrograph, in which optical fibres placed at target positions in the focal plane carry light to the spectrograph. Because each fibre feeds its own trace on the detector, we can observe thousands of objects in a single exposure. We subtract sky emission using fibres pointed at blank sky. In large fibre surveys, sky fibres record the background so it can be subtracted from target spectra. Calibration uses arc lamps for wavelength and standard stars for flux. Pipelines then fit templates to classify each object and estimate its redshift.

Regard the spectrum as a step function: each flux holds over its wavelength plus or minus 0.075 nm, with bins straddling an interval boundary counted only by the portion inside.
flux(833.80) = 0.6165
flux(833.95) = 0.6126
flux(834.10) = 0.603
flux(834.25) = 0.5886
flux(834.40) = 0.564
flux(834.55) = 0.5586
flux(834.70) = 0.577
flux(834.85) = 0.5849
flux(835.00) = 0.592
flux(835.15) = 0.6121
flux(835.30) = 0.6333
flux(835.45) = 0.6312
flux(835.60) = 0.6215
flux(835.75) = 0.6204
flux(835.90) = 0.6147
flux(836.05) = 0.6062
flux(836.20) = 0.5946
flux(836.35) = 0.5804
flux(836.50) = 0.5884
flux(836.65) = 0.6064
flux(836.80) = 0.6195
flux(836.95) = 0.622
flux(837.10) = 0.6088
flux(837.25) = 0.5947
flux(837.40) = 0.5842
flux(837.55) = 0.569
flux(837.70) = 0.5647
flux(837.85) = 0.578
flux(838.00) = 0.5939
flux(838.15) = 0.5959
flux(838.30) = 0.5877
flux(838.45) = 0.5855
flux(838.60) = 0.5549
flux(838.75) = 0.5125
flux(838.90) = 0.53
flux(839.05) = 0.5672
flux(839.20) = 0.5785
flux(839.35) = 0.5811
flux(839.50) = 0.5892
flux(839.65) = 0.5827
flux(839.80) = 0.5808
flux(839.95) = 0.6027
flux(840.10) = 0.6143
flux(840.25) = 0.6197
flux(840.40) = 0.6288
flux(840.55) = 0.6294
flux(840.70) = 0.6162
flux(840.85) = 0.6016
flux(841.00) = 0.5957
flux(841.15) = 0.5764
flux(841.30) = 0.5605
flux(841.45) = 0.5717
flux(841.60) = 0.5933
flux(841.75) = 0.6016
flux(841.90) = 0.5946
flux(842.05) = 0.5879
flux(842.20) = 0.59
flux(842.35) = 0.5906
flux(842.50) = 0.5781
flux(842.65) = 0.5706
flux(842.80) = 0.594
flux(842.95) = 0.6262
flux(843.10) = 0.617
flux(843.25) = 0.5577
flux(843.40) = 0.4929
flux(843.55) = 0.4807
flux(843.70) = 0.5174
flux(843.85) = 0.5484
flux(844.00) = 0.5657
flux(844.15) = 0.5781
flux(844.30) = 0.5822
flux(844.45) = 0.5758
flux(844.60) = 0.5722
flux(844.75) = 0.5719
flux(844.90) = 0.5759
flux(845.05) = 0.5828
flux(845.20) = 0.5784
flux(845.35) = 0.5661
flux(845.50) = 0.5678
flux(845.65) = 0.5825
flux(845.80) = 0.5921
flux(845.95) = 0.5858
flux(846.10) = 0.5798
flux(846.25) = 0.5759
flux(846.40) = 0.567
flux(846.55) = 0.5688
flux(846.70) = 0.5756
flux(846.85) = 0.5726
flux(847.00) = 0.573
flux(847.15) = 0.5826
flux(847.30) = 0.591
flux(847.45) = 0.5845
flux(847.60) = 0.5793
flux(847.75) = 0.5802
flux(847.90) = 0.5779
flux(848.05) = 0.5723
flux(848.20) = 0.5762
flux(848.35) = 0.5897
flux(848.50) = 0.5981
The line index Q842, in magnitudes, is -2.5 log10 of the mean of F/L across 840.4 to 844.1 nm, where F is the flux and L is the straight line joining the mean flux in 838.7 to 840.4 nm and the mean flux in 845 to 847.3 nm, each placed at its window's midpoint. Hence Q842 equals 0.00 mag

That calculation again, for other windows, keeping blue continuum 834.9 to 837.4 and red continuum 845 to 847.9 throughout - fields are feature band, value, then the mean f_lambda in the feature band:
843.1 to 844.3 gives 0.08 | 0.543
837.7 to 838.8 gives 0.05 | 0.573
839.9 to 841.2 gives -0.03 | 0.61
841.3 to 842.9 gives 0.01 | 0.587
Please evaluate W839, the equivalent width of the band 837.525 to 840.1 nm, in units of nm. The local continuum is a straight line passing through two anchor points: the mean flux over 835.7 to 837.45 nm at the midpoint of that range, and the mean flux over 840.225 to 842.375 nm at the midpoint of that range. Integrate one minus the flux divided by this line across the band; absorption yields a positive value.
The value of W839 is 0.11 nm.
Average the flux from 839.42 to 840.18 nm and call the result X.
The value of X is 0.594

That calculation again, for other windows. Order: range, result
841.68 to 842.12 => 0.595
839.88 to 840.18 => 0.609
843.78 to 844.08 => 0.558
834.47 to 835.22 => 0.585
